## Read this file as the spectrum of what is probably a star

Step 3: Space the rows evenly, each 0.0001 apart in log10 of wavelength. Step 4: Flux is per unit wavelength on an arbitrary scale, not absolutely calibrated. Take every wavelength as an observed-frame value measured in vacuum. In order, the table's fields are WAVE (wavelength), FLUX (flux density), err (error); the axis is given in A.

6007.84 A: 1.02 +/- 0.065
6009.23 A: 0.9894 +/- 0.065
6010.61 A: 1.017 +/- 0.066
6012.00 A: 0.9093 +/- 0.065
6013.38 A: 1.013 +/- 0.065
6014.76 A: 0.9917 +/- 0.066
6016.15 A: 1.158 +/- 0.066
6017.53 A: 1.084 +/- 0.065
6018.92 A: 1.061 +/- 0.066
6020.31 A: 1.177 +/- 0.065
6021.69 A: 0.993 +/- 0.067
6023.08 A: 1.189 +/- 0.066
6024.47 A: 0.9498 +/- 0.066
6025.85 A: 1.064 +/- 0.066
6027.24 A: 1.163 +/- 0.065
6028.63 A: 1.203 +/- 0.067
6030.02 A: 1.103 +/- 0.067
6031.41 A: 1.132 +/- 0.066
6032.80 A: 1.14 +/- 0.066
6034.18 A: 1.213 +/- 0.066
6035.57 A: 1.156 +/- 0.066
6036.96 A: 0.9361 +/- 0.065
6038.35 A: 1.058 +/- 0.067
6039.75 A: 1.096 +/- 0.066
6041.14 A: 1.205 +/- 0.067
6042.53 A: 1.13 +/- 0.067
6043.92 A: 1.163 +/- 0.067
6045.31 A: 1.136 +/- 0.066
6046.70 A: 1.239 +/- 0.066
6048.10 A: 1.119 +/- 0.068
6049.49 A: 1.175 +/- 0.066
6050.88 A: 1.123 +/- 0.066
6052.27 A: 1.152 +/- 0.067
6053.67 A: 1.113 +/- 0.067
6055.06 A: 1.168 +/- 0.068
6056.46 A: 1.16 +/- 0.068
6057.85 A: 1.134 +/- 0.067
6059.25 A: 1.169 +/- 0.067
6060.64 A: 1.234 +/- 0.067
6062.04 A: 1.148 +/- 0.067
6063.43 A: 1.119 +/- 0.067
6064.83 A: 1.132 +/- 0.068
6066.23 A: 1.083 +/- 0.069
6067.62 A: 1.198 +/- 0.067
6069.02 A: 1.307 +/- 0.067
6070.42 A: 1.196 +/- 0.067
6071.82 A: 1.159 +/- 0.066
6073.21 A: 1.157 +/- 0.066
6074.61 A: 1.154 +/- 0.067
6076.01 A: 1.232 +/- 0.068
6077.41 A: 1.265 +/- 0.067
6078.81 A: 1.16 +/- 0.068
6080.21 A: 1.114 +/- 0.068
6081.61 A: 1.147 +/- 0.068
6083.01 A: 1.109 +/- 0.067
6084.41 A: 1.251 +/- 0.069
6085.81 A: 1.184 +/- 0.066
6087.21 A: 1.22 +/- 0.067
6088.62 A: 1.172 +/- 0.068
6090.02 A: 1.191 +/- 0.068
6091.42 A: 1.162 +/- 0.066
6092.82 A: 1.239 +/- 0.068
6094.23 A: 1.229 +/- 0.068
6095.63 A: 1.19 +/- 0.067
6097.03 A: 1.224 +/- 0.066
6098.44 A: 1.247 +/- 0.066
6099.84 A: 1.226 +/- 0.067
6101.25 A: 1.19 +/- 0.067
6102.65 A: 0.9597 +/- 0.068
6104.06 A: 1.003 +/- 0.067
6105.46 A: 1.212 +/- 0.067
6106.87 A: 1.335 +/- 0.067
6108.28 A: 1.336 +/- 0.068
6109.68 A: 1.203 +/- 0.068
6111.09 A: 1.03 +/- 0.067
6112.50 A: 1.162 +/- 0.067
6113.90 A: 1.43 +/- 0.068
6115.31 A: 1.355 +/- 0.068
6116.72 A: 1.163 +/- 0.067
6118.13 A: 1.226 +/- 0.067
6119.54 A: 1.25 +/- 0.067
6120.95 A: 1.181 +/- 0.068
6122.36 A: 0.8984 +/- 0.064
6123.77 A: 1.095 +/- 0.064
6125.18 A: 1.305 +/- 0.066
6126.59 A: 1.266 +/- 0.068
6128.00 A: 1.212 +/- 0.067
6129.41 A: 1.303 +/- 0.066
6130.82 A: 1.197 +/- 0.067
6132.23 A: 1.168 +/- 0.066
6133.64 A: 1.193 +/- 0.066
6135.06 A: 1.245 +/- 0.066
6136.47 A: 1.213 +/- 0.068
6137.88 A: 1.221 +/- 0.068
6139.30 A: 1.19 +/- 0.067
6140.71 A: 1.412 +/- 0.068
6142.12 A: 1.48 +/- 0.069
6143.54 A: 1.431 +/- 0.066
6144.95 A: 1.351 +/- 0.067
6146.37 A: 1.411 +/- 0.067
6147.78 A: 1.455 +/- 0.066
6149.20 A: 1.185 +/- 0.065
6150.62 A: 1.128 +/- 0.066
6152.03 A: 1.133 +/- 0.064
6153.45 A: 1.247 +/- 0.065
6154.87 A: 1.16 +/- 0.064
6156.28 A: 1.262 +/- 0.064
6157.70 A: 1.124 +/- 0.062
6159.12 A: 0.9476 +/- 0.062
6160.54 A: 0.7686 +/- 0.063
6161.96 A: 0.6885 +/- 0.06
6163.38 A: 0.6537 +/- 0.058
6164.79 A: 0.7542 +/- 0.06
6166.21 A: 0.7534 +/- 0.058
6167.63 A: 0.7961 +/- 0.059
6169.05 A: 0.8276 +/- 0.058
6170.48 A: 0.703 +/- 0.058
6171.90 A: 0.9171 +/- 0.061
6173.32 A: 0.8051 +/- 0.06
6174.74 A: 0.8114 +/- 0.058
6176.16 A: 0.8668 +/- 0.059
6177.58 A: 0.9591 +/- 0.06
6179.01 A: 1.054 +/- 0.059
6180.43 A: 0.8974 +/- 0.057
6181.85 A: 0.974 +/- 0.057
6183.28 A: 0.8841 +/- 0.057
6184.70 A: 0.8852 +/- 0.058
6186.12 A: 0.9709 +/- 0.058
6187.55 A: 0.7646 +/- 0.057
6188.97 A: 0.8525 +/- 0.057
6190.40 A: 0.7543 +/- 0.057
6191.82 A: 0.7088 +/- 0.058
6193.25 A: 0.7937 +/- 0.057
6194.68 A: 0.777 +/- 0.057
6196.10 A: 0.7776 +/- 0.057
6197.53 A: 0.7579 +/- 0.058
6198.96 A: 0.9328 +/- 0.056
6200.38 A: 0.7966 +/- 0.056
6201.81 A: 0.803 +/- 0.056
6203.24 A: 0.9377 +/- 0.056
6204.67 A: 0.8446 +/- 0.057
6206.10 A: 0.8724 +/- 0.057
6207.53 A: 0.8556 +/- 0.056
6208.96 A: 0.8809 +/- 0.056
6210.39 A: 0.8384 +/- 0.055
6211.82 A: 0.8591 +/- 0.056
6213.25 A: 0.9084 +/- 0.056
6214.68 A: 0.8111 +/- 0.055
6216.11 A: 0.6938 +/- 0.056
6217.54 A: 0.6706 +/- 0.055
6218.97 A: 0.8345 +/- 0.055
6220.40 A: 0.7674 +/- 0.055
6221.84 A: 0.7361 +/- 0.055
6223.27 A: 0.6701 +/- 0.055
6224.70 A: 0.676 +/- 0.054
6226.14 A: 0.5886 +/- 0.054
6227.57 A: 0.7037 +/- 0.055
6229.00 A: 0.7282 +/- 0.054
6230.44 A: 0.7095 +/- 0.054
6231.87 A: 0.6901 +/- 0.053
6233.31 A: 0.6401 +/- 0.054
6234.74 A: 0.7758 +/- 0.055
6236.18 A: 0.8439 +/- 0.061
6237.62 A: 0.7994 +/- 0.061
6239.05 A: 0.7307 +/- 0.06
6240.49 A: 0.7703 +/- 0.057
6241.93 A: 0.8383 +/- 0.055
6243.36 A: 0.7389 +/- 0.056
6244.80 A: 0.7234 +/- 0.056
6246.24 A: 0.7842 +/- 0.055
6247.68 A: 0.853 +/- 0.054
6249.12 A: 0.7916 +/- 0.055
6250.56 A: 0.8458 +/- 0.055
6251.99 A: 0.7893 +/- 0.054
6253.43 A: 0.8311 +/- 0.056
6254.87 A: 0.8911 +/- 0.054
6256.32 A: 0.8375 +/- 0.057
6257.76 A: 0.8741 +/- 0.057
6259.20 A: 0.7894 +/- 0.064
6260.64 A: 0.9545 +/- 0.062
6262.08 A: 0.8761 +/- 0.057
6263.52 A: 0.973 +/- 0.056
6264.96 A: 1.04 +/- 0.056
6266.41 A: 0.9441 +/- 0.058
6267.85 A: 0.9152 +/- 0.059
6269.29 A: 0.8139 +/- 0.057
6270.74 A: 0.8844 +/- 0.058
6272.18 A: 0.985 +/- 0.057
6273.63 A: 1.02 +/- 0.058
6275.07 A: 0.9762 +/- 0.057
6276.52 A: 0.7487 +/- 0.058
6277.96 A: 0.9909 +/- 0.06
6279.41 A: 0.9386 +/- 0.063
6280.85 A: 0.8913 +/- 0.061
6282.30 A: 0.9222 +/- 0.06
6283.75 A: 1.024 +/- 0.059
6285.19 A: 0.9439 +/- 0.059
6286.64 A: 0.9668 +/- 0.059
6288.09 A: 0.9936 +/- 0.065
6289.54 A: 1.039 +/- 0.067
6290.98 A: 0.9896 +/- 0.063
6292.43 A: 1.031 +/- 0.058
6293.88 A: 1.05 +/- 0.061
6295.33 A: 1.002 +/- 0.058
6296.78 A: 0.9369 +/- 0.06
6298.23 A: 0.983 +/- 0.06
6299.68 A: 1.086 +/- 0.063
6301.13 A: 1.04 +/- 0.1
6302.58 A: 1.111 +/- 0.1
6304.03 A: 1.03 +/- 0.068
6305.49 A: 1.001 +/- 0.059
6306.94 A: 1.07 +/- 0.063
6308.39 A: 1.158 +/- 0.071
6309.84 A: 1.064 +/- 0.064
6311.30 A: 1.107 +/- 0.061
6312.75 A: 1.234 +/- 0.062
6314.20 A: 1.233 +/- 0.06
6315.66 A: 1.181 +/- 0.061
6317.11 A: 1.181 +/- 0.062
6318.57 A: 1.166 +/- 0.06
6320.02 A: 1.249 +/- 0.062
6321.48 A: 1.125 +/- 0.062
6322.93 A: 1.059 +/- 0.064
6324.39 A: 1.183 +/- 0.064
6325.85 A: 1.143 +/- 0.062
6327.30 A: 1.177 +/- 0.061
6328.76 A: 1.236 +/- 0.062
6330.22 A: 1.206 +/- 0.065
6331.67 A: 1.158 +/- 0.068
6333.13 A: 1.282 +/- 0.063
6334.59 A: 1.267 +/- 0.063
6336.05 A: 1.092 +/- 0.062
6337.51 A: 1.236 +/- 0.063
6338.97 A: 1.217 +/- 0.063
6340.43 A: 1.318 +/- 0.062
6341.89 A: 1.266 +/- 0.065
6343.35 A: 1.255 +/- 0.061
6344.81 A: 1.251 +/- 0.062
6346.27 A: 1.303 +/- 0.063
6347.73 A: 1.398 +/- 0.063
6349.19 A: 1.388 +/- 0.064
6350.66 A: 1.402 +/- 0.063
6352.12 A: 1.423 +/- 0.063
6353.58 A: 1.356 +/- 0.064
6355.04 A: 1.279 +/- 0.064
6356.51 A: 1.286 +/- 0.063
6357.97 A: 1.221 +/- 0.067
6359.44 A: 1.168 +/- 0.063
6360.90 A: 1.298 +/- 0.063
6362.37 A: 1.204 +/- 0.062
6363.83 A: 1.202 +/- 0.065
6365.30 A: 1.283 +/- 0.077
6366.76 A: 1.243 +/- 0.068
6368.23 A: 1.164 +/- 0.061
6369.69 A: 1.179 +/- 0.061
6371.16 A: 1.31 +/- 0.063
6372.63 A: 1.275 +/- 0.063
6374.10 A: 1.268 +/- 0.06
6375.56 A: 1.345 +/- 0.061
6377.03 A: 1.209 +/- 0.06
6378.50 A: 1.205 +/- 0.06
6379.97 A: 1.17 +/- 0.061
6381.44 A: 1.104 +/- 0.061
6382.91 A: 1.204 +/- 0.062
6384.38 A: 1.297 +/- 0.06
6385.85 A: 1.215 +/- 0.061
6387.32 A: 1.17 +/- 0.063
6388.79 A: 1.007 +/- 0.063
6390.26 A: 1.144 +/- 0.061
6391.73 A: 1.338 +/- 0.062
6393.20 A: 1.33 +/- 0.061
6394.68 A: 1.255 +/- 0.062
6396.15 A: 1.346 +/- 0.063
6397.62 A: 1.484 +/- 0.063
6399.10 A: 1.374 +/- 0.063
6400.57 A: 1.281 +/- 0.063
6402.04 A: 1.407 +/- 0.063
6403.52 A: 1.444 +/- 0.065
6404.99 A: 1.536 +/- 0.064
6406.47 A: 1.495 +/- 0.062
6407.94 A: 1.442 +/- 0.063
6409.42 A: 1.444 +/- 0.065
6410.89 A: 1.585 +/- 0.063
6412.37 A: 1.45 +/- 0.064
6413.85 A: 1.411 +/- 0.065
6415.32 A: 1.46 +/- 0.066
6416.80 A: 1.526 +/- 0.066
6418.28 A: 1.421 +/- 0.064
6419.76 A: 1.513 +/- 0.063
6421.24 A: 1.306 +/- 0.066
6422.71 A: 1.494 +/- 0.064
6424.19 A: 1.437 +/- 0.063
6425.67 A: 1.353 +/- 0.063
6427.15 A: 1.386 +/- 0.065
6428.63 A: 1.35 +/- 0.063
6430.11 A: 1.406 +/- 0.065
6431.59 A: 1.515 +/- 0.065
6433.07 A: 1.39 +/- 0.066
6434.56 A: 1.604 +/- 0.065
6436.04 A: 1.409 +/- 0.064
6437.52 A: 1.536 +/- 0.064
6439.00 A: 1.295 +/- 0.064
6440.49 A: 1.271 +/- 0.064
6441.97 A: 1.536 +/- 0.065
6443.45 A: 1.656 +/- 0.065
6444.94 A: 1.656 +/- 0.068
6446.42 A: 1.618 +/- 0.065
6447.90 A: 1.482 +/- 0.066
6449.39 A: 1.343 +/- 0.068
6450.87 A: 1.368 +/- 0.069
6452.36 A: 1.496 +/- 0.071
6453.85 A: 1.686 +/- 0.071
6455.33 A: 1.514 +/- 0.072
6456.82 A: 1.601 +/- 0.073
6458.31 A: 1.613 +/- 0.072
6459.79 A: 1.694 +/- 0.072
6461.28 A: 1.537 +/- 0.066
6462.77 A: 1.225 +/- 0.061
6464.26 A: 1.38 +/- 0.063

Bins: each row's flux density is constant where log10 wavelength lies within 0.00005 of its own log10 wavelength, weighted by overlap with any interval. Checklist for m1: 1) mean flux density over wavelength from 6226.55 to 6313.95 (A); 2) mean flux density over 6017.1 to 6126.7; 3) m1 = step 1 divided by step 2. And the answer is 0.78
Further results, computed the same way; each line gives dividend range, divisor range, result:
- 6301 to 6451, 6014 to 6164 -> 1.12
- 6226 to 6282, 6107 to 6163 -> 0.70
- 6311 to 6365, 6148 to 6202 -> 1.38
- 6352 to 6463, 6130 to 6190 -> 1.32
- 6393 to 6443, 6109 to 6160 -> 1.16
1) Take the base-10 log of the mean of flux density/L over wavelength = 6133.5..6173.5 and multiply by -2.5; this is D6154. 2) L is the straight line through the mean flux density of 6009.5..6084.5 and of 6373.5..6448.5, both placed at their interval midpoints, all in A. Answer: 0.111 mag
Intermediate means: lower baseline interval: 1.13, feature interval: 1.09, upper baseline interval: 1.38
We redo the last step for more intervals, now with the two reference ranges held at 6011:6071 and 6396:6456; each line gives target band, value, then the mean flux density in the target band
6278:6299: 0.34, 0.98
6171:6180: 0.35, 0.898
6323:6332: 0.17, 1.18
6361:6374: 0.14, 1.24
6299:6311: 0.25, 1.07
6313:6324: 0.16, 1.17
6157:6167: 0.45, 0.813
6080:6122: -0.02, 1.2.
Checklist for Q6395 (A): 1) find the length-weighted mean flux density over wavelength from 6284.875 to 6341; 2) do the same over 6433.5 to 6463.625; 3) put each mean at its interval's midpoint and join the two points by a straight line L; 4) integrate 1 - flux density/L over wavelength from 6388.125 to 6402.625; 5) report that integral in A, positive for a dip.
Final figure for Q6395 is 0.6 A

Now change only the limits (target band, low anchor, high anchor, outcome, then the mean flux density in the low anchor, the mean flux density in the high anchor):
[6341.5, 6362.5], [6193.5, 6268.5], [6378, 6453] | -1.99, 0.807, 1.39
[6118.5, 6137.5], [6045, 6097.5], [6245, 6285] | -1.78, 1.18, 0.894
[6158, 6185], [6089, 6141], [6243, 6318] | 6.72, 1.21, 0.965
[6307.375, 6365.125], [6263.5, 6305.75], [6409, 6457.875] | -4.17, 0.975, 1.47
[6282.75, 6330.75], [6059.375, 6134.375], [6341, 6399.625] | 6.09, 1.19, 1.27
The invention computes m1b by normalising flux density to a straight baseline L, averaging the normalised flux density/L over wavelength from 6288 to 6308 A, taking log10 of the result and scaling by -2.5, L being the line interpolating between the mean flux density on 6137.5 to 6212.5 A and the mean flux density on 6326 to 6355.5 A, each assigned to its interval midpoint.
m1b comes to 0.16 mag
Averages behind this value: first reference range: 0.959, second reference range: 1.27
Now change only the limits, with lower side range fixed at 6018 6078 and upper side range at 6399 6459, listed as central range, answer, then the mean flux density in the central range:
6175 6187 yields 0.33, 0.929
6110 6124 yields 0.02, 1.18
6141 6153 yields -0.08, 1.32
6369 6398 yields 0.15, 1.24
